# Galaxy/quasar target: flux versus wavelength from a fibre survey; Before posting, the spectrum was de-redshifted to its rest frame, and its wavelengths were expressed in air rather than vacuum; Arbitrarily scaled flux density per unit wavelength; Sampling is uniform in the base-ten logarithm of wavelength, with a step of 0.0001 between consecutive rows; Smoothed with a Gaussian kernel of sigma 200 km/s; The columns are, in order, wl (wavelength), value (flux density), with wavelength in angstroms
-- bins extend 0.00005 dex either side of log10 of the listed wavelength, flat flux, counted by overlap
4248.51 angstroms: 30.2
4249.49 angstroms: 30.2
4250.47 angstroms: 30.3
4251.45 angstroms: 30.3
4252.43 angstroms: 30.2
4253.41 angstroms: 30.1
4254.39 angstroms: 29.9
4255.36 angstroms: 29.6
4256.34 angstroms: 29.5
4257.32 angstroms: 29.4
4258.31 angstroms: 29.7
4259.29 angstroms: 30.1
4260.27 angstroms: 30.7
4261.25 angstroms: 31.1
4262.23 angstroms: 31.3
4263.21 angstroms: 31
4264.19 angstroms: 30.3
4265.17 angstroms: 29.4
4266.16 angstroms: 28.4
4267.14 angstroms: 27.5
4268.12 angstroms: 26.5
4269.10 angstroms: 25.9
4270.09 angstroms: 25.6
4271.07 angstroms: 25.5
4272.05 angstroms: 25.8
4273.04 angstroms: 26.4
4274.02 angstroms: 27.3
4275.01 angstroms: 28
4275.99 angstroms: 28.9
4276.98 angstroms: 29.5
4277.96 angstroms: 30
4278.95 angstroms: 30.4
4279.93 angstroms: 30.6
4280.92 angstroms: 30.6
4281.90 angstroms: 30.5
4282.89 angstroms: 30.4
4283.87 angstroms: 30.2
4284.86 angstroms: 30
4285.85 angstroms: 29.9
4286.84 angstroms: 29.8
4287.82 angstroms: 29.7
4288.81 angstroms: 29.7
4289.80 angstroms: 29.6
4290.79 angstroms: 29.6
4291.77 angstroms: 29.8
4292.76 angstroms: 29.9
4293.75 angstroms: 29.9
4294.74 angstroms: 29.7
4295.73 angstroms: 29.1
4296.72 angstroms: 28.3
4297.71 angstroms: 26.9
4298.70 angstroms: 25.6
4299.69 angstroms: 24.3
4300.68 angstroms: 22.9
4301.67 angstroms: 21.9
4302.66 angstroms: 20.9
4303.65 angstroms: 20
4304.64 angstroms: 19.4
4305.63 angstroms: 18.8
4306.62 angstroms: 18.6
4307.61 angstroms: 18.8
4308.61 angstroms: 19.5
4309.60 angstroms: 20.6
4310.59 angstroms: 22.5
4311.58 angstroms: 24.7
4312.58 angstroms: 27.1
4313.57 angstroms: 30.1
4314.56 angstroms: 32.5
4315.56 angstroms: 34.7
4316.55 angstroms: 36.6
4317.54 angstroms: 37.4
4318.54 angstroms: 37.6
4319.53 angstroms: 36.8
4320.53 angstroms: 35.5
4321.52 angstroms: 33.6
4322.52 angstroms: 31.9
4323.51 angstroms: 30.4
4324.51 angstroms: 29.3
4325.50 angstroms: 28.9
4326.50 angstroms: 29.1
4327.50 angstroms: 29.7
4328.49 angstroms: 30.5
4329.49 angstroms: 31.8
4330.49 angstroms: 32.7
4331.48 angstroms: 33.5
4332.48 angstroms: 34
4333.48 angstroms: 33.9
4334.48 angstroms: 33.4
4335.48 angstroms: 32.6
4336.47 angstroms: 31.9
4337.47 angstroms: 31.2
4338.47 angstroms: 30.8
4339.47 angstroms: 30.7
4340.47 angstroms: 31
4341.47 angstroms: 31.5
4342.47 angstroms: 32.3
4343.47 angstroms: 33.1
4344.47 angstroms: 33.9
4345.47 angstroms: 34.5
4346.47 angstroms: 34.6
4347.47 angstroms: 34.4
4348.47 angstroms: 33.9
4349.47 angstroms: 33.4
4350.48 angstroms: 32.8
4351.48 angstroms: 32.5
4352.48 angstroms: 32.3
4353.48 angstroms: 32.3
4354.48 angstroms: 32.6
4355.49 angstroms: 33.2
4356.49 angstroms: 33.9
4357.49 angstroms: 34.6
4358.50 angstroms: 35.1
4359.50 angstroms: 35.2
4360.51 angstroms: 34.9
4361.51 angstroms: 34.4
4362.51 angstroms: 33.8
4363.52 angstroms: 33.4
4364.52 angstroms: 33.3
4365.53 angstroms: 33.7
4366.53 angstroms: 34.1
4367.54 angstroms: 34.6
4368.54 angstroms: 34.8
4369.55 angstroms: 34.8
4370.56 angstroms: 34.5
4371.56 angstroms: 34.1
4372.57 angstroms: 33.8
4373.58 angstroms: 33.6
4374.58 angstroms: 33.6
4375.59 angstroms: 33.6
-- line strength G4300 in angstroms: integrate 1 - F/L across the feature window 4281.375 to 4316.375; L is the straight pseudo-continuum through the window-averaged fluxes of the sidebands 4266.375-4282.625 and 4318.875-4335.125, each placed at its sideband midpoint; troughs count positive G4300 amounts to 4.0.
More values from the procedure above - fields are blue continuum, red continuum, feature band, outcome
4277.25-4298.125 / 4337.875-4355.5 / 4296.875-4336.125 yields 3.5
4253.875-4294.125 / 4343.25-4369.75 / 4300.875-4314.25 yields 3.9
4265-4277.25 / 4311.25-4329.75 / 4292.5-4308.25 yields 3.2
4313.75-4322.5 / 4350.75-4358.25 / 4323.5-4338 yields 1.2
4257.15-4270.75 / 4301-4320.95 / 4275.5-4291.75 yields -1.1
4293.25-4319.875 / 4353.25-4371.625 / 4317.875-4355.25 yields -2.6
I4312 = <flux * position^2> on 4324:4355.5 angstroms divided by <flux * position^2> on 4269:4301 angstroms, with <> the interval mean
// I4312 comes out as 1.2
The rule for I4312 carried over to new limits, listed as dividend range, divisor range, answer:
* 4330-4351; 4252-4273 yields 1.18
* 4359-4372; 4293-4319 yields 1.35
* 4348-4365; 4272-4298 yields 1.18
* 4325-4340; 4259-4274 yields 1.15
